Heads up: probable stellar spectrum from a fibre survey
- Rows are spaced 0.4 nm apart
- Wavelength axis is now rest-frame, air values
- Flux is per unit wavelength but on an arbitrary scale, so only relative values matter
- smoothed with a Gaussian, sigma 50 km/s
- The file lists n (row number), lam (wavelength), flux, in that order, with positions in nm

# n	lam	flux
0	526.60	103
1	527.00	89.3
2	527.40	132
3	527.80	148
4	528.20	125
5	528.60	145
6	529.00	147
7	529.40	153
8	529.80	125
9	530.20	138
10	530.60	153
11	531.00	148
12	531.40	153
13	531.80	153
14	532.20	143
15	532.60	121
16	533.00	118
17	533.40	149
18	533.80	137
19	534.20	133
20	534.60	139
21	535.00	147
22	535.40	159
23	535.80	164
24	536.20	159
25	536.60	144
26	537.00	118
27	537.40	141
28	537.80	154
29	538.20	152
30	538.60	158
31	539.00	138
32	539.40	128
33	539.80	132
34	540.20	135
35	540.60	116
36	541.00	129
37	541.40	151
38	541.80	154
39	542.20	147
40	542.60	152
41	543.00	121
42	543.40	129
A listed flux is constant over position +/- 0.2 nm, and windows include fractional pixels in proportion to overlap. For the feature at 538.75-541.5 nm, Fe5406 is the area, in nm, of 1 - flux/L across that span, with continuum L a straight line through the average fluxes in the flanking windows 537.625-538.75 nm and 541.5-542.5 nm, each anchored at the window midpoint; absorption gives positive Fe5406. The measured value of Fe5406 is 0.36 nm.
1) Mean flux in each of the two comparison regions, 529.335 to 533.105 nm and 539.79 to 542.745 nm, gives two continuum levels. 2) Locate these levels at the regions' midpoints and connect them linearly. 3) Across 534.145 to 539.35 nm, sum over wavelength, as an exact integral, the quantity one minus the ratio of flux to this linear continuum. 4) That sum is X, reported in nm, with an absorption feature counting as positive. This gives -0.23 nm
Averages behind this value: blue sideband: 141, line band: 146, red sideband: 140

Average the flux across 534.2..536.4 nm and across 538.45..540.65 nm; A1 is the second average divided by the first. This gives 0.89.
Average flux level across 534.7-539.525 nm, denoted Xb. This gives 147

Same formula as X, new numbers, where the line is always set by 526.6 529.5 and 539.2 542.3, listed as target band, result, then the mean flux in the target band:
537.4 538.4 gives -0.11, 151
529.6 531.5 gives -0.15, 143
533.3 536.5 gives -0.34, 148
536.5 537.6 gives 0.01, 133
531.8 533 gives 0.00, 133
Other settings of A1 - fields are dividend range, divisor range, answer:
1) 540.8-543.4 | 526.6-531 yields 1.05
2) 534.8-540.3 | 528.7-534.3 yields 1.03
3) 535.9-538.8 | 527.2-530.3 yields 1.06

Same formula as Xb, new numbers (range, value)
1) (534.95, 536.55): 157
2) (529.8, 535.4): 141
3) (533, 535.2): 139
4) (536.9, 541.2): 137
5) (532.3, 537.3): 141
